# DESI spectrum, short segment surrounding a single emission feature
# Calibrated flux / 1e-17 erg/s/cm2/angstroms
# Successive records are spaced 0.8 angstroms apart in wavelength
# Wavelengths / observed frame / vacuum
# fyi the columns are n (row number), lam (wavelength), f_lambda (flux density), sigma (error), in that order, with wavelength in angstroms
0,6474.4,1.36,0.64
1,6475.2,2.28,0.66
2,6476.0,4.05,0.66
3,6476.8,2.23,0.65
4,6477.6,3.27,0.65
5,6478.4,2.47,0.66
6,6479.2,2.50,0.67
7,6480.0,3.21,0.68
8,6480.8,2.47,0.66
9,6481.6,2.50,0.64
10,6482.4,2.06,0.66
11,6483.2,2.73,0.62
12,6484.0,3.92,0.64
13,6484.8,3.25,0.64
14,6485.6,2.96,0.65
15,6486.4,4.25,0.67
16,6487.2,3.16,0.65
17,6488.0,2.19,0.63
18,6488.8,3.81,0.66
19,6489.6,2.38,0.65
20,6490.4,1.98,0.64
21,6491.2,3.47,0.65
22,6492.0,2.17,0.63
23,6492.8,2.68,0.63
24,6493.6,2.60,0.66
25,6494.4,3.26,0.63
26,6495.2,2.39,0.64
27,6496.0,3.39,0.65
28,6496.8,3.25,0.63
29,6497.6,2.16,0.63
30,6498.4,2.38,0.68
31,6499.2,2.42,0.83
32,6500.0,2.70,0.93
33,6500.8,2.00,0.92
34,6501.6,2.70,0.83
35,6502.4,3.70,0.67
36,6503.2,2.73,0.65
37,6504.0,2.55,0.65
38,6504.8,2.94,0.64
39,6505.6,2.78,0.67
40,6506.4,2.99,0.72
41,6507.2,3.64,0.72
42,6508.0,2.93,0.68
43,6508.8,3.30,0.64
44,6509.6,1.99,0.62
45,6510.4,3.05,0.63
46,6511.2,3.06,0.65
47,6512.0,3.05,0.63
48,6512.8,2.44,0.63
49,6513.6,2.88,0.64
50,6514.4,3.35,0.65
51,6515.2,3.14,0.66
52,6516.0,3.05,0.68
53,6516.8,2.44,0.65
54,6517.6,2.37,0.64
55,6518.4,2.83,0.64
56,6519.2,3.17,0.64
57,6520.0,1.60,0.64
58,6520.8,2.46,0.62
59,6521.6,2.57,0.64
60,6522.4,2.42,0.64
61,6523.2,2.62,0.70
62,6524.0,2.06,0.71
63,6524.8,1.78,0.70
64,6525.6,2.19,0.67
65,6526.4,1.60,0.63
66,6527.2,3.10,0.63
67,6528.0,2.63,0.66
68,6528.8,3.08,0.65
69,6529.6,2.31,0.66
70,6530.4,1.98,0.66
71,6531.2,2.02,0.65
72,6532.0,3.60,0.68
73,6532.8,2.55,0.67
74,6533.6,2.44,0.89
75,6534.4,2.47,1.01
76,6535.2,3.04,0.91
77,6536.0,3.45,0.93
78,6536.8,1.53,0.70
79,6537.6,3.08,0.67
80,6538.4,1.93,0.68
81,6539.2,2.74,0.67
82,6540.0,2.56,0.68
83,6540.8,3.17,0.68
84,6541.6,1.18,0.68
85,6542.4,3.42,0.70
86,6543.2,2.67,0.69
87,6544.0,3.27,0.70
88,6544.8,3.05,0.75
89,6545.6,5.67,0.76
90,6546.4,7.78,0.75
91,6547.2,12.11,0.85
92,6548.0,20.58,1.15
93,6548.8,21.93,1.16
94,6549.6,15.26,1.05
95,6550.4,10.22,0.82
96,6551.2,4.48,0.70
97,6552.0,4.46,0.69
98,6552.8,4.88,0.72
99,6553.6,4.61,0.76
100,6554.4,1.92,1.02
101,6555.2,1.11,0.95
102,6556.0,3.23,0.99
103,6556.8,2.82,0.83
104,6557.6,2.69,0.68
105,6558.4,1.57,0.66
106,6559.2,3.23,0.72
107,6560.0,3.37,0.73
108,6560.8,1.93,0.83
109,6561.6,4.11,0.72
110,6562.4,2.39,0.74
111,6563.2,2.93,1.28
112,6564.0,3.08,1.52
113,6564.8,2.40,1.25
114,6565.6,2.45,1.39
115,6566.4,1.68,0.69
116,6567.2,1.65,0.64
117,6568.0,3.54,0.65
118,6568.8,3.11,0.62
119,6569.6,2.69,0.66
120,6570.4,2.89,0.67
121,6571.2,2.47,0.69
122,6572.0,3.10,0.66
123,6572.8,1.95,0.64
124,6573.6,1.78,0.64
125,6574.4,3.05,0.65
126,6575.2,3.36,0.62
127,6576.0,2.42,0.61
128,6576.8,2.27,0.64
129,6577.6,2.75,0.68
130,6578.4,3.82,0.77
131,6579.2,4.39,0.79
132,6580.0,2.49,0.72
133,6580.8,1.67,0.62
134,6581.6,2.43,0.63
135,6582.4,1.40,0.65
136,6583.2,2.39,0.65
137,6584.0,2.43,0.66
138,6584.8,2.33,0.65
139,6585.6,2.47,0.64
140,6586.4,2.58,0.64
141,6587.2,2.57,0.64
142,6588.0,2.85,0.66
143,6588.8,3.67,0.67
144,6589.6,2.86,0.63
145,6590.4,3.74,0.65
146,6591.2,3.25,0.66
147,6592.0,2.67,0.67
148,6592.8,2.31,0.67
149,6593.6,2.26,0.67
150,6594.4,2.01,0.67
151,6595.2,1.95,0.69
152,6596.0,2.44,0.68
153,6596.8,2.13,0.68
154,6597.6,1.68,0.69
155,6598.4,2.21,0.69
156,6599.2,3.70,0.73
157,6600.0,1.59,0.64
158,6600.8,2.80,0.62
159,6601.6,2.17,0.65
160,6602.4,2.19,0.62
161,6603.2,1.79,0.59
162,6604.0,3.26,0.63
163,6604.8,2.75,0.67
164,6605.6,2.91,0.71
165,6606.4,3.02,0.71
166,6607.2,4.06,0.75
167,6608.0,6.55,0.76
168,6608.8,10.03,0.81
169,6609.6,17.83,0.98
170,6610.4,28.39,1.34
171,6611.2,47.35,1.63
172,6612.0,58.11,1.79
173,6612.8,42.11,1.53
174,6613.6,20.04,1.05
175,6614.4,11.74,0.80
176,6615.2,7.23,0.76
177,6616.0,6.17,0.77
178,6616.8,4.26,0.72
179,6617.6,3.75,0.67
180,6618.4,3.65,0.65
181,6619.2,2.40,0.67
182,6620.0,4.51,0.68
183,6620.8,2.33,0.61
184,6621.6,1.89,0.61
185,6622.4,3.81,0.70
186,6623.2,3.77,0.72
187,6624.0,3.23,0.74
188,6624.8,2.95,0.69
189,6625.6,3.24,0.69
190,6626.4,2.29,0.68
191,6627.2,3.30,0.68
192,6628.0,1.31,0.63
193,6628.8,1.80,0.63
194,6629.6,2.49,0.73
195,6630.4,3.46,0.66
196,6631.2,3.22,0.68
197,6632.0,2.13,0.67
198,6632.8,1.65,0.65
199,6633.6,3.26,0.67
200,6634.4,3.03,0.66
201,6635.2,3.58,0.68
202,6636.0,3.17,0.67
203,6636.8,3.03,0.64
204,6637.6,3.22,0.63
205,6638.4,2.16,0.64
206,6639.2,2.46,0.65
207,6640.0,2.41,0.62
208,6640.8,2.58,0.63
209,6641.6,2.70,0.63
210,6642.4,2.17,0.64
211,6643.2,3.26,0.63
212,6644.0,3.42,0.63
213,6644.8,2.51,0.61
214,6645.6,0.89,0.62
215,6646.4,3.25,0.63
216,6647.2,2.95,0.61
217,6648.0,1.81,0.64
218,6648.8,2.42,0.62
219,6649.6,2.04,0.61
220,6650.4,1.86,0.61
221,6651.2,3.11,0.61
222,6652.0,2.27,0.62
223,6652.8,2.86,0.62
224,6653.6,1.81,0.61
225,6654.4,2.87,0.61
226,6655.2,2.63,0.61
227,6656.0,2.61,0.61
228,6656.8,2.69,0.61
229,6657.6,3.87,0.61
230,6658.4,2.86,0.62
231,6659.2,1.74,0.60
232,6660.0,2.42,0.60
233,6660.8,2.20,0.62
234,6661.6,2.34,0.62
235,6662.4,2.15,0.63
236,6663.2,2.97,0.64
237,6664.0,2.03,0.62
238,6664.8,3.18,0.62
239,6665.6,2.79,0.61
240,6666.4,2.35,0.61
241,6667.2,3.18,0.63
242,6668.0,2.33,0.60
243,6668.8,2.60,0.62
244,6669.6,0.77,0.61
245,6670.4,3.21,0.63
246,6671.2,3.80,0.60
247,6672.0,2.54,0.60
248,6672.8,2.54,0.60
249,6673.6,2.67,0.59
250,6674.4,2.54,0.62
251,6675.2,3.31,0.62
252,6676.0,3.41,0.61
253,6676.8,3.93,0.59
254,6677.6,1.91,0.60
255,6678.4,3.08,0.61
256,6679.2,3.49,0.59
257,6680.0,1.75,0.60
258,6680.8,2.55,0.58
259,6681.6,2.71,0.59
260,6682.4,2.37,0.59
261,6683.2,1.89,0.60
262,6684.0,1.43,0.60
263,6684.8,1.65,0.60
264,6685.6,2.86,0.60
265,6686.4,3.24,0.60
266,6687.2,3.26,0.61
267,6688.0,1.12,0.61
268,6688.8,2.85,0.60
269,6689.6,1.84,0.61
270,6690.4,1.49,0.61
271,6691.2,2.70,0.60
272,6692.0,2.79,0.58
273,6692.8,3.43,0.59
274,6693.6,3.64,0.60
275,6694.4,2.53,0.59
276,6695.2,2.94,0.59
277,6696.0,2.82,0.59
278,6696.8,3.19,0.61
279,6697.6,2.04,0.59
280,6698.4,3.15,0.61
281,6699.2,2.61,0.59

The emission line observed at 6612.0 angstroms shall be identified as [O III] 5007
